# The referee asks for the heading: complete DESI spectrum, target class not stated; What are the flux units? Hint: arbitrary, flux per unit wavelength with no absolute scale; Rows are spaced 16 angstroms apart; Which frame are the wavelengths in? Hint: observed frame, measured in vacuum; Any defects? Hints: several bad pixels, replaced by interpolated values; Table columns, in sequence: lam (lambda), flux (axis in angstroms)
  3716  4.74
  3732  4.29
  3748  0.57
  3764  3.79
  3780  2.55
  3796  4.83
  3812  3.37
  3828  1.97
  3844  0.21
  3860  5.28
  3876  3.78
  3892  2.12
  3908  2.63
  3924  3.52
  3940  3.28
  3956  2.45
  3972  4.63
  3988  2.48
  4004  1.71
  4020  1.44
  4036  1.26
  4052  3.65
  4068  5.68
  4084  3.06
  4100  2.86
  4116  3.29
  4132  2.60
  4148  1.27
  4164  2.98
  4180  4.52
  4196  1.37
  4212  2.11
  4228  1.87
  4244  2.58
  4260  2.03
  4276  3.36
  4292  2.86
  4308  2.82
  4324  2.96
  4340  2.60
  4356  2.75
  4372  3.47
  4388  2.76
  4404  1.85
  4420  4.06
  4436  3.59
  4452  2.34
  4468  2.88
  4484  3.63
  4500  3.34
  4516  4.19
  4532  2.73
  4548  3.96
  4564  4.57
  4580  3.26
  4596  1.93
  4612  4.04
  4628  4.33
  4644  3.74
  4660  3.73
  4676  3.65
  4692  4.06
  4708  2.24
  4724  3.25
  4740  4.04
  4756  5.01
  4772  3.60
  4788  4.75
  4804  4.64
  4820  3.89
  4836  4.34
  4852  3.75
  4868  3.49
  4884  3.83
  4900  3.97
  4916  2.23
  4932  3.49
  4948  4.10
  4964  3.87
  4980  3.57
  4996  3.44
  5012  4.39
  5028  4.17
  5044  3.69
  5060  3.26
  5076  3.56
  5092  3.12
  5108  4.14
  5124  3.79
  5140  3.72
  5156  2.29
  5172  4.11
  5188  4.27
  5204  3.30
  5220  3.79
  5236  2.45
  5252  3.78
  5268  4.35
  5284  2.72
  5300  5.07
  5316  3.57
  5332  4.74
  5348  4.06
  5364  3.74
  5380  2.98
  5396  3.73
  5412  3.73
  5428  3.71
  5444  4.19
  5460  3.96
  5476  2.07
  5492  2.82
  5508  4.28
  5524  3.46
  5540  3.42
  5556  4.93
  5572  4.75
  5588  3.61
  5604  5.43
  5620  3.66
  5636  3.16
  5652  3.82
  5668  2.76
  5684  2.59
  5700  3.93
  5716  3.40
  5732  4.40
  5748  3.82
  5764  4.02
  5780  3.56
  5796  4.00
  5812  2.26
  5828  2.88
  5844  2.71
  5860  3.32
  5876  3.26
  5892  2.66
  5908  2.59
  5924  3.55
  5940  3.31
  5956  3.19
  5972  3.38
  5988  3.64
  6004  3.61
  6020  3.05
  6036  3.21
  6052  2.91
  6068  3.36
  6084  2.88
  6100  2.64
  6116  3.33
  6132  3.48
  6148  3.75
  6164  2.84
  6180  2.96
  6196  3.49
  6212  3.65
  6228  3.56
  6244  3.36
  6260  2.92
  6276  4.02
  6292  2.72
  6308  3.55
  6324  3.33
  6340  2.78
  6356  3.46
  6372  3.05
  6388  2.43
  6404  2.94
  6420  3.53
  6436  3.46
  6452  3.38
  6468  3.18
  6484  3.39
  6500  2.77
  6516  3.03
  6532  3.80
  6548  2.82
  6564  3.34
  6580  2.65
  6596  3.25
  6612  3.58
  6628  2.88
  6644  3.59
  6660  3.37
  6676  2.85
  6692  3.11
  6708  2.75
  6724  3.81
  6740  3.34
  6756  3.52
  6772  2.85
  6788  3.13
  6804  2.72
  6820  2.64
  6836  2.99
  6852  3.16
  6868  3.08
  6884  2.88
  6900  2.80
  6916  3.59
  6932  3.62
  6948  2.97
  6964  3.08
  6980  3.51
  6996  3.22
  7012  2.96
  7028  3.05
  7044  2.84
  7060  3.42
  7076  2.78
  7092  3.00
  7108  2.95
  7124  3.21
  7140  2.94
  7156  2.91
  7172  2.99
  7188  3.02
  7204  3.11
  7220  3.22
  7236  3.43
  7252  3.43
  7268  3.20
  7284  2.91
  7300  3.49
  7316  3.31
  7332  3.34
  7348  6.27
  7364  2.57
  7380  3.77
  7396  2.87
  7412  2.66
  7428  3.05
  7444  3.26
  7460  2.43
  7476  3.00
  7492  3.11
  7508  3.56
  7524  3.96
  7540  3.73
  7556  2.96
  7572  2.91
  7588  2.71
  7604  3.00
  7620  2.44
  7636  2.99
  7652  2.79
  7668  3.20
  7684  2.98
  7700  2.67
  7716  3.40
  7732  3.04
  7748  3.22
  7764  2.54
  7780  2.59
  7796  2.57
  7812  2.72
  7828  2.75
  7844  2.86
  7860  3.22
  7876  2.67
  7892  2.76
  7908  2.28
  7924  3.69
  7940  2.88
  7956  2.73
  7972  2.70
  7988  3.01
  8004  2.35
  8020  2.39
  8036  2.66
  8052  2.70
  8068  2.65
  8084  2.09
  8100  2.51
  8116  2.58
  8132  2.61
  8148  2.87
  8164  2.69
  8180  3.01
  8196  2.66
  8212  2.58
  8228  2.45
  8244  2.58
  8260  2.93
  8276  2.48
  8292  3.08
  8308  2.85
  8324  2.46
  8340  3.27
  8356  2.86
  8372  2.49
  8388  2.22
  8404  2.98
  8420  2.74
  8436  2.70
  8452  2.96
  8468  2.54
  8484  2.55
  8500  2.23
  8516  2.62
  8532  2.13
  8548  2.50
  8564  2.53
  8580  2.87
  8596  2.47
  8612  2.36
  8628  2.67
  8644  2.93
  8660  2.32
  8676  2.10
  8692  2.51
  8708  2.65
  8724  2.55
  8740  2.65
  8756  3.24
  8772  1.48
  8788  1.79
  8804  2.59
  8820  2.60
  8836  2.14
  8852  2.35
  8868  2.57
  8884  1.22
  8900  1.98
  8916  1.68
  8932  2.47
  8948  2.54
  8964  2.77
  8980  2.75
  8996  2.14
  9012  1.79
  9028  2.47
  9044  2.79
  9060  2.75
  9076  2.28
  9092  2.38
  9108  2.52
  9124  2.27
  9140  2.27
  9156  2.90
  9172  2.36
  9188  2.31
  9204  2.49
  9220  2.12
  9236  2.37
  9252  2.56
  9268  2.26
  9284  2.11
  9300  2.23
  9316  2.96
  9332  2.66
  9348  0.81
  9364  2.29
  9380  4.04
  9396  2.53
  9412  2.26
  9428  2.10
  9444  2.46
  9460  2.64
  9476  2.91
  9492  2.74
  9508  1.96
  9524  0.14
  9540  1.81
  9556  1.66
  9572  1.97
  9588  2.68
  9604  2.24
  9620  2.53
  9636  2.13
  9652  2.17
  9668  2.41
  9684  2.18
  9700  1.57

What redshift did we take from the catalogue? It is 0.12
